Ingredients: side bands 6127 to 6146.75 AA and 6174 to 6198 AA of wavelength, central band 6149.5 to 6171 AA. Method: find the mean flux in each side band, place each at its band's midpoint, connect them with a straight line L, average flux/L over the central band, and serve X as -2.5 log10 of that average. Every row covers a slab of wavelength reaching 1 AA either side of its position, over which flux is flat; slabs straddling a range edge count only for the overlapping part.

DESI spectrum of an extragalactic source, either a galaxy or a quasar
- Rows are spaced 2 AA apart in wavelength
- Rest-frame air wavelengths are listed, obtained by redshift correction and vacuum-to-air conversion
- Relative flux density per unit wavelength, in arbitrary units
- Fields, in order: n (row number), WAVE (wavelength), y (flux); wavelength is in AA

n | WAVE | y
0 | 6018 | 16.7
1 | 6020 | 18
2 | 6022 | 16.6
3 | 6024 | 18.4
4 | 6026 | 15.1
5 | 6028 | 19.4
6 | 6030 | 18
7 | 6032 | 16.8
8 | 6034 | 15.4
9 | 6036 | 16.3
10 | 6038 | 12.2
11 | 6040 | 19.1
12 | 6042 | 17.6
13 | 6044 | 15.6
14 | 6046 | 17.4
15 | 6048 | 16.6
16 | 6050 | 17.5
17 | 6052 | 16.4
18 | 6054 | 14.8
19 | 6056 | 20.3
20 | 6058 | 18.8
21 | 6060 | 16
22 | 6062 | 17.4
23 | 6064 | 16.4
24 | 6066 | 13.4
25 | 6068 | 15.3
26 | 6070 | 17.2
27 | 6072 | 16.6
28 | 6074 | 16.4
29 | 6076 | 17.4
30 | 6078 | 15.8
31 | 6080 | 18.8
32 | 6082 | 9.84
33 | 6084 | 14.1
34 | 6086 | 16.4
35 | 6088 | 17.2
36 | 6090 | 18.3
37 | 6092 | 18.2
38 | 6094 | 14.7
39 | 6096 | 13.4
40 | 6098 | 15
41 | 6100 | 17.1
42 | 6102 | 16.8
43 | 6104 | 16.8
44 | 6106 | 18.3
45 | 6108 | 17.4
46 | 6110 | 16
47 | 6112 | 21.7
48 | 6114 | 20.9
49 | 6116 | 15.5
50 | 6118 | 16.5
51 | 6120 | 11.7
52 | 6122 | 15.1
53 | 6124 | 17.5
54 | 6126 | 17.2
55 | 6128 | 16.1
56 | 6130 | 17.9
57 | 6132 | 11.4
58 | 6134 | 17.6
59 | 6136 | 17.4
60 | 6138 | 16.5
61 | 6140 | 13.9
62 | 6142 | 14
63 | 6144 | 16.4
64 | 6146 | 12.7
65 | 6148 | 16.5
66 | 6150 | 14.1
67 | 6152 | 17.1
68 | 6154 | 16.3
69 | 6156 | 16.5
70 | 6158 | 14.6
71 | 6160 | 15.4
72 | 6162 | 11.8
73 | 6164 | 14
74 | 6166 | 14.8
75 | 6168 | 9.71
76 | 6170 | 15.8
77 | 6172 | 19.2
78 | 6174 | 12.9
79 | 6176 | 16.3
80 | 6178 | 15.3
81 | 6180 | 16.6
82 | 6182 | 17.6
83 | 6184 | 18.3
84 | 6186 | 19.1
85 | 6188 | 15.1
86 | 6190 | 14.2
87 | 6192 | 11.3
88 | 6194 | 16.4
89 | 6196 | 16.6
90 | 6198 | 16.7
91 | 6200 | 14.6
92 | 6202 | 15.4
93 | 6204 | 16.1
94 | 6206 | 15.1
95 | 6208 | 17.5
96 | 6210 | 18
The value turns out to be 0.08 mag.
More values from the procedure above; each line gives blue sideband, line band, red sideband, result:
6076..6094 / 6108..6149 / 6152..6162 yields -0.031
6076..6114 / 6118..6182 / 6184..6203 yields 0.053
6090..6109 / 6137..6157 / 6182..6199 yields 0.060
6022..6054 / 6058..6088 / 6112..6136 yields 0.044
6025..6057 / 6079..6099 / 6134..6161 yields 0.044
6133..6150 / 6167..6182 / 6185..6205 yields 0.019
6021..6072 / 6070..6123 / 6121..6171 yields -0.030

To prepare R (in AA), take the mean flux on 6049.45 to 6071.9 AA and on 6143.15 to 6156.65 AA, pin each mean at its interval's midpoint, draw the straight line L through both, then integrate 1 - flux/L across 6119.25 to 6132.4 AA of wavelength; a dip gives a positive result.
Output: 0.3 AA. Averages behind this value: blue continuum 16.7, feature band 15.5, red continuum 15.6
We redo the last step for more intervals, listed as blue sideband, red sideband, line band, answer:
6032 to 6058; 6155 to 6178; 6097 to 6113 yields -1.7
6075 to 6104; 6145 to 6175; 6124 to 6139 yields -1.1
